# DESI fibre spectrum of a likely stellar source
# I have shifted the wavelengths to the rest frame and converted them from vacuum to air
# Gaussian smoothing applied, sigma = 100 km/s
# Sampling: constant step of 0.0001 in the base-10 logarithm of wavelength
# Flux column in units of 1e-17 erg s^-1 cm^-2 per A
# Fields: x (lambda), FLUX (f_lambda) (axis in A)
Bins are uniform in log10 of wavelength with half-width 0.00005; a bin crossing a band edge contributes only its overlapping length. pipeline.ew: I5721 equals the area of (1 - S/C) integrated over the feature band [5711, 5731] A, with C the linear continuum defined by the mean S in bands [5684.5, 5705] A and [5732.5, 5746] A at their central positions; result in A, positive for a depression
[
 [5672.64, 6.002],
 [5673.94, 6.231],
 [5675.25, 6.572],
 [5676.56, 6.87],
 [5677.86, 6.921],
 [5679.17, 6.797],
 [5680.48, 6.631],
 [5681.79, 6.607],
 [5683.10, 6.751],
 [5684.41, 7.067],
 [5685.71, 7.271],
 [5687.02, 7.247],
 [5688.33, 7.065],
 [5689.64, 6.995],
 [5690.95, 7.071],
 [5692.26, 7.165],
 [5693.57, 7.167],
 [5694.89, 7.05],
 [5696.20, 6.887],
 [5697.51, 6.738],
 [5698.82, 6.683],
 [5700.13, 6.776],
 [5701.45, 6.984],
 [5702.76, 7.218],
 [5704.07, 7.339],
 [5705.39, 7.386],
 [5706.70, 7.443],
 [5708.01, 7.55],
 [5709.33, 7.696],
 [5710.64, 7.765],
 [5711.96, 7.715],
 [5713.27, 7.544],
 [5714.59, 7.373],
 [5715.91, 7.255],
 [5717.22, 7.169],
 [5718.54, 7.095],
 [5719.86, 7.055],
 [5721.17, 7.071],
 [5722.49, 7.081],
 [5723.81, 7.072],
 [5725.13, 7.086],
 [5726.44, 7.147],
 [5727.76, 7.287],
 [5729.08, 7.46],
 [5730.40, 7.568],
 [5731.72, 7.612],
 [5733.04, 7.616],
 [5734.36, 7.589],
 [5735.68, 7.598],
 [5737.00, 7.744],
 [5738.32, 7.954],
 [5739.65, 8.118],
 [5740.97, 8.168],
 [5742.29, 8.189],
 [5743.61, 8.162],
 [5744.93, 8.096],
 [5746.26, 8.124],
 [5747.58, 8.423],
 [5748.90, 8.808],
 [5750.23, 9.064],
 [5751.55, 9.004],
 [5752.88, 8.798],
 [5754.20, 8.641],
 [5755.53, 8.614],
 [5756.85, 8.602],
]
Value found 0.8 A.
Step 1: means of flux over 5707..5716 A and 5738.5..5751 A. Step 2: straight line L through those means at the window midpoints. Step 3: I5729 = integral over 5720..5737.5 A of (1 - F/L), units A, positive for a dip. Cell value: 1.33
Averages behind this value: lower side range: 7.57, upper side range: 8.34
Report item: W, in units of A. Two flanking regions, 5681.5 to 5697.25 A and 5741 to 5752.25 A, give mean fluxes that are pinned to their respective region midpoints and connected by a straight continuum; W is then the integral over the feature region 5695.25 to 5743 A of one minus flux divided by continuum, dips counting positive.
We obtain 2.4 A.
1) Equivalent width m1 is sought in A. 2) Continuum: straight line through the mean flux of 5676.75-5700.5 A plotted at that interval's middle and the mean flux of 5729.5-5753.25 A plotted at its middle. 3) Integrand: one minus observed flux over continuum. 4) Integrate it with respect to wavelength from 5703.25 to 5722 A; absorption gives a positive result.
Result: 0.23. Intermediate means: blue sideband 6.94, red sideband 8.13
